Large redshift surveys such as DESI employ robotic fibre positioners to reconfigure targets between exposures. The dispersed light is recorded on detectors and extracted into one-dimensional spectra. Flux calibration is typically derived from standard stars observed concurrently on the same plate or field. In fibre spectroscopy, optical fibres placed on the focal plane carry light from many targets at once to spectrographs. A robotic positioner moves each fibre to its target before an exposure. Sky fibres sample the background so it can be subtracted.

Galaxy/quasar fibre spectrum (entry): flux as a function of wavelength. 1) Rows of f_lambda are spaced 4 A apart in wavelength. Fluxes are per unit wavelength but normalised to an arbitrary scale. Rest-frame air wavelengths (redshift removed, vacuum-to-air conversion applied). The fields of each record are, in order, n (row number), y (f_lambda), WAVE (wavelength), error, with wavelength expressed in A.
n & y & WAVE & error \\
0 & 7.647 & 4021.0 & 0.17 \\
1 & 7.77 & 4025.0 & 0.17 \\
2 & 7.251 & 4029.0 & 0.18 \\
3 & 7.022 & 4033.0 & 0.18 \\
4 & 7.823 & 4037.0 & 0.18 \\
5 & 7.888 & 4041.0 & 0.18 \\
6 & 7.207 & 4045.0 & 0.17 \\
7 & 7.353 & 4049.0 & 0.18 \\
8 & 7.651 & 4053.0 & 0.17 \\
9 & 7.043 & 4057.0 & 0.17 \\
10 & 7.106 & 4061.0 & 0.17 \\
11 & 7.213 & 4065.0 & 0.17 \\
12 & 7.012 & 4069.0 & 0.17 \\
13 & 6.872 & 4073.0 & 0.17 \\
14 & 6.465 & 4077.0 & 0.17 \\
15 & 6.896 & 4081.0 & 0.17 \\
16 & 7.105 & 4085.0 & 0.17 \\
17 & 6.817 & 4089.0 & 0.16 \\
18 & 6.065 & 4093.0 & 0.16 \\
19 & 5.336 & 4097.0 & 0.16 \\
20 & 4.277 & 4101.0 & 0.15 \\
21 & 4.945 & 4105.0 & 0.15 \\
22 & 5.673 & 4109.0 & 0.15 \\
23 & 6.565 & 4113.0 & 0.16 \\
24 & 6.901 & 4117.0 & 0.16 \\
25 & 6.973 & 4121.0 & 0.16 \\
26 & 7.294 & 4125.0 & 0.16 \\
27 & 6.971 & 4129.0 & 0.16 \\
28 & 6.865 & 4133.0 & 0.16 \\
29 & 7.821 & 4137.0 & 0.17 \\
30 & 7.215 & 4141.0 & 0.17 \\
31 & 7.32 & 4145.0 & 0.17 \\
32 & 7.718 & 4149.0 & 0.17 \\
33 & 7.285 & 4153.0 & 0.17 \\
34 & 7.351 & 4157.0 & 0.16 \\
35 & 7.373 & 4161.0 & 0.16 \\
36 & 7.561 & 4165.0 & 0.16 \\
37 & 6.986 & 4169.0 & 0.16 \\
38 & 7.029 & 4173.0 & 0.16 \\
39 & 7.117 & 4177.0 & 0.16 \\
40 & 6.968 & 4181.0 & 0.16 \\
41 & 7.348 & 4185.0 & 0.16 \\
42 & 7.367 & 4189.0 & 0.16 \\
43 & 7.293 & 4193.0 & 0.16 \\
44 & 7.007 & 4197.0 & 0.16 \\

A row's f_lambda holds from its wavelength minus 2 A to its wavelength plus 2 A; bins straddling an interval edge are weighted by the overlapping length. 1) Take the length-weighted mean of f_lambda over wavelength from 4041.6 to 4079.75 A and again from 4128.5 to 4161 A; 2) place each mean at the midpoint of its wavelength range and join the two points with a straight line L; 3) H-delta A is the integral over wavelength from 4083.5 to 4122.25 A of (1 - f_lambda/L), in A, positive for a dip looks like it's 6.4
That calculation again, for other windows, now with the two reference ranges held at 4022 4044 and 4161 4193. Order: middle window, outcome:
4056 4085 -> 2.0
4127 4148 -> 0.1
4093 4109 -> 4.9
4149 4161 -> -0.2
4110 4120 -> 1.0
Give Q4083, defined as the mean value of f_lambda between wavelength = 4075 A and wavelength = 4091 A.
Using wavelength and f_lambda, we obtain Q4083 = 6.82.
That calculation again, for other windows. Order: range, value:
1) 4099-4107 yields 4.61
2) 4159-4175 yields 7.24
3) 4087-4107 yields 5.49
